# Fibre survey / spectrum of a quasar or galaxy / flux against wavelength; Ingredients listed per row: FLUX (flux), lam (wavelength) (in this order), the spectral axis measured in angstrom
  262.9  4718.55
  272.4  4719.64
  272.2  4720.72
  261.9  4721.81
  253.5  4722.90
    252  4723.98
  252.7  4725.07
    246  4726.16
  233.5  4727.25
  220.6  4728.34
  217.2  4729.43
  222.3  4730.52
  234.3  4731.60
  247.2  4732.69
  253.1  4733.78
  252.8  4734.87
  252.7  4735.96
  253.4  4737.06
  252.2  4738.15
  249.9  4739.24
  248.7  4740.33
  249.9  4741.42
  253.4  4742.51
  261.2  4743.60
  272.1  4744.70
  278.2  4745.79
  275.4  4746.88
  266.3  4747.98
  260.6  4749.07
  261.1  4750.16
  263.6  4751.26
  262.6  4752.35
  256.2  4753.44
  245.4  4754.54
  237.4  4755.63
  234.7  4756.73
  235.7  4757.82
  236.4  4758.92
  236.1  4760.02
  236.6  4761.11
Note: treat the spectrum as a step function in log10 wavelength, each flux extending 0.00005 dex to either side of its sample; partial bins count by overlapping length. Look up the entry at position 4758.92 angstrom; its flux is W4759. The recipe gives 236.4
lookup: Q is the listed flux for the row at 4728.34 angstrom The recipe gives 220.6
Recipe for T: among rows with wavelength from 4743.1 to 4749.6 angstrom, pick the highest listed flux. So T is 278.2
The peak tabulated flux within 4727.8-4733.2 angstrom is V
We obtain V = 247.2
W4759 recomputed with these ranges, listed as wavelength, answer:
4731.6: 234.3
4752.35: 262.6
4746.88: 275.4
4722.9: 253.5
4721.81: 261.9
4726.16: 246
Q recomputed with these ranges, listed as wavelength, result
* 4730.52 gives 222.3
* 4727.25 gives 233.5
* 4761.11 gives 236.6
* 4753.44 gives 256.2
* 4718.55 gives 262.9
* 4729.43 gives 217.2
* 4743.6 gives 261.2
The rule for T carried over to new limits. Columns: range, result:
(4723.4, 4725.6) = 252.7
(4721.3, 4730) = 261.9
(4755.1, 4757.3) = 237.4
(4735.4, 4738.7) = 253.4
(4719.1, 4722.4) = 272.4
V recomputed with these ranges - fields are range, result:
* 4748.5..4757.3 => 263.6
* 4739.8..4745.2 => 272.1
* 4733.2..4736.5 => 253.1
